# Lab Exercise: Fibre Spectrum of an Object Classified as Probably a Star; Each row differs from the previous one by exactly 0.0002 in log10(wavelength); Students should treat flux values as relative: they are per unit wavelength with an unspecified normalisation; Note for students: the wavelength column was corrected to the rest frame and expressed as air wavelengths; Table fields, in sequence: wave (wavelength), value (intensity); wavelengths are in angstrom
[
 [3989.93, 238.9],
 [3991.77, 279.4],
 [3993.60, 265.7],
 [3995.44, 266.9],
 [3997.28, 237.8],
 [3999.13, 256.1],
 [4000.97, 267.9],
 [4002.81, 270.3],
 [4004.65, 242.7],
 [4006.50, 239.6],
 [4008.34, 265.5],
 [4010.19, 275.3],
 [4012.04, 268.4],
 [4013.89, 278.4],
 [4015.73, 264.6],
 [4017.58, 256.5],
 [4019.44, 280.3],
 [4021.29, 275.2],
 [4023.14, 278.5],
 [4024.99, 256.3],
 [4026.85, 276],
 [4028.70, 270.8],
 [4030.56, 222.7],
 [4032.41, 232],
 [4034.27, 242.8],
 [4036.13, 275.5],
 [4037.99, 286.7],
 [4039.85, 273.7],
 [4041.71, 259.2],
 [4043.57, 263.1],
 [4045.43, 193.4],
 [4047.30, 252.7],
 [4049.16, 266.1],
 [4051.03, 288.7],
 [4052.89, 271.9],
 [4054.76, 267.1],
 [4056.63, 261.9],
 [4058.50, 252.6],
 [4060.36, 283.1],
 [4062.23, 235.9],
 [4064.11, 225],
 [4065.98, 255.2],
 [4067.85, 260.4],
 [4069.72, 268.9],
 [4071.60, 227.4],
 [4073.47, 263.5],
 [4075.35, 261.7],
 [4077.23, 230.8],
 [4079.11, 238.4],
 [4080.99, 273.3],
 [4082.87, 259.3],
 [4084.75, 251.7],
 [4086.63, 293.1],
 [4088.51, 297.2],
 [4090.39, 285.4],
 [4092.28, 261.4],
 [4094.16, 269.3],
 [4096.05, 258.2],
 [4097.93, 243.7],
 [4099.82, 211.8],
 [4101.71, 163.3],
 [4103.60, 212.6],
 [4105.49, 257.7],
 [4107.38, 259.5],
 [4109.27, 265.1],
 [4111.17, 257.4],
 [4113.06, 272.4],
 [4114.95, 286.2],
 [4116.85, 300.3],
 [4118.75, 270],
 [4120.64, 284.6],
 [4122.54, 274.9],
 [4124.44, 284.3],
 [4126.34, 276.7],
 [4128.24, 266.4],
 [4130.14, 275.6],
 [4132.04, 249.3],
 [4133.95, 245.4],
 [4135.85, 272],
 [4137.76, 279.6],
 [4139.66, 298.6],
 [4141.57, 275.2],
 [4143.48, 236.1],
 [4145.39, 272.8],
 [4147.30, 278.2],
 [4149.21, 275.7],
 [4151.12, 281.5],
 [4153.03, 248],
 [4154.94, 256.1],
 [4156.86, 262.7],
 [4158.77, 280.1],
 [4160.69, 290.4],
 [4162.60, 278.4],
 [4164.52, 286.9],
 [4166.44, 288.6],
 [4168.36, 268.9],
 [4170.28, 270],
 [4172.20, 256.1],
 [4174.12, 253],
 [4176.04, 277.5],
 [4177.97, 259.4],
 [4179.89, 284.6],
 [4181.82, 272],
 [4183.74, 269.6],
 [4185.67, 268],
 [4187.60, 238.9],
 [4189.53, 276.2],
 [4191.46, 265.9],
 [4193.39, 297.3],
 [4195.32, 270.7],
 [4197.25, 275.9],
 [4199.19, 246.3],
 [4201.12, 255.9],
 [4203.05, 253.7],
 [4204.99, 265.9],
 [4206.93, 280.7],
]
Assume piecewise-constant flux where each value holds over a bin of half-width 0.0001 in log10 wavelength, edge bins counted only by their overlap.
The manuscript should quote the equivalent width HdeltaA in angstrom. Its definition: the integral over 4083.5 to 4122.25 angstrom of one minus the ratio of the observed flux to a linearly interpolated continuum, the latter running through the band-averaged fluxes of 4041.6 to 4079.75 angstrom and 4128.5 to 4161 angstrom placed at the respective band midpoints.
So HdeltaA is 0.1 angstrom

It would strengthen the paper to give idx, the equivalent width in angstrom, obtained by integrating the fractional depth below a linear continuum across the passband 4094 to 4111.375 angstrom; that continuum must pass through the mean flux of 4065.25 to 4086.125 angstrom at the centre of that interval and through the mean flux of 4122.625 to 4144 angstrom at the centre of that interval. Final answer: 1.6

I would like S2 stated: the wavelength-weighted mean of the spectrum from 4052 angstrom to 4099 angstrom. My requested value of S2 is 260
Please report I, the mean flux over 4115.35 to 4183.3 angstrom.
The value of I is 272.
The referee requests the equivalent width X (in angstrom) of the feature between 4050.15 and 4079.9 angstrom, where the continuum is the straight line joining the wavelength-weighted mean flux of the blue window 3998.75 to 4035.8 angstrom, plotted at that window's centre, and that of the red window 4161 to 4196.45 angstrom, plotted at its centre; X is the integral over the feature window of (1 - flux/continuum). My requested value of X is 1.0 angstrom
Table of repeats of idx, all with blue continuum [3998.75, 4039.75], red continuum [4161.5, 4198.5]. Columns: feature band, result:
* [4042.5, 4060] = 0.42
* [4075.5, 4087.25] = 0.41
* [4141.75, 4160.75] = 0.17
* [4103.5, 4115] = 0.33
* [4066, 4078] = 0.60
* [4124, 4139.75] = -0.07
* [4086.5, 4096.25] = -0.39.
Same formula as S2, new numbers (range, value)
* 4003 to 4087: 259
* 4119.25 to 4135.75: 270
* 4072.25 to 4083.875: 254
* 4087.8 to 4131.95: 262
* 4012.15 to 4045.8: 262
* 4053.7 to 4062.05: 264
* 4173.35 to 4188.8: 266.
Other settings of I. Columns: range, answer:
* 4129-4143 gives 270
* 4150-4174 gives 272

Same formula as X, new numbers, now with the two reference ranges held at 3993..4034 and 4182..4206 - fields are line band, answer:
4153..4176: -0.5 angstrom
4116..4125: -0.6 angstrom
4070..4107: 1.7 angstrom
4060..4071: 0.4 angstrom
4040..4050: 0.5 angstrom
